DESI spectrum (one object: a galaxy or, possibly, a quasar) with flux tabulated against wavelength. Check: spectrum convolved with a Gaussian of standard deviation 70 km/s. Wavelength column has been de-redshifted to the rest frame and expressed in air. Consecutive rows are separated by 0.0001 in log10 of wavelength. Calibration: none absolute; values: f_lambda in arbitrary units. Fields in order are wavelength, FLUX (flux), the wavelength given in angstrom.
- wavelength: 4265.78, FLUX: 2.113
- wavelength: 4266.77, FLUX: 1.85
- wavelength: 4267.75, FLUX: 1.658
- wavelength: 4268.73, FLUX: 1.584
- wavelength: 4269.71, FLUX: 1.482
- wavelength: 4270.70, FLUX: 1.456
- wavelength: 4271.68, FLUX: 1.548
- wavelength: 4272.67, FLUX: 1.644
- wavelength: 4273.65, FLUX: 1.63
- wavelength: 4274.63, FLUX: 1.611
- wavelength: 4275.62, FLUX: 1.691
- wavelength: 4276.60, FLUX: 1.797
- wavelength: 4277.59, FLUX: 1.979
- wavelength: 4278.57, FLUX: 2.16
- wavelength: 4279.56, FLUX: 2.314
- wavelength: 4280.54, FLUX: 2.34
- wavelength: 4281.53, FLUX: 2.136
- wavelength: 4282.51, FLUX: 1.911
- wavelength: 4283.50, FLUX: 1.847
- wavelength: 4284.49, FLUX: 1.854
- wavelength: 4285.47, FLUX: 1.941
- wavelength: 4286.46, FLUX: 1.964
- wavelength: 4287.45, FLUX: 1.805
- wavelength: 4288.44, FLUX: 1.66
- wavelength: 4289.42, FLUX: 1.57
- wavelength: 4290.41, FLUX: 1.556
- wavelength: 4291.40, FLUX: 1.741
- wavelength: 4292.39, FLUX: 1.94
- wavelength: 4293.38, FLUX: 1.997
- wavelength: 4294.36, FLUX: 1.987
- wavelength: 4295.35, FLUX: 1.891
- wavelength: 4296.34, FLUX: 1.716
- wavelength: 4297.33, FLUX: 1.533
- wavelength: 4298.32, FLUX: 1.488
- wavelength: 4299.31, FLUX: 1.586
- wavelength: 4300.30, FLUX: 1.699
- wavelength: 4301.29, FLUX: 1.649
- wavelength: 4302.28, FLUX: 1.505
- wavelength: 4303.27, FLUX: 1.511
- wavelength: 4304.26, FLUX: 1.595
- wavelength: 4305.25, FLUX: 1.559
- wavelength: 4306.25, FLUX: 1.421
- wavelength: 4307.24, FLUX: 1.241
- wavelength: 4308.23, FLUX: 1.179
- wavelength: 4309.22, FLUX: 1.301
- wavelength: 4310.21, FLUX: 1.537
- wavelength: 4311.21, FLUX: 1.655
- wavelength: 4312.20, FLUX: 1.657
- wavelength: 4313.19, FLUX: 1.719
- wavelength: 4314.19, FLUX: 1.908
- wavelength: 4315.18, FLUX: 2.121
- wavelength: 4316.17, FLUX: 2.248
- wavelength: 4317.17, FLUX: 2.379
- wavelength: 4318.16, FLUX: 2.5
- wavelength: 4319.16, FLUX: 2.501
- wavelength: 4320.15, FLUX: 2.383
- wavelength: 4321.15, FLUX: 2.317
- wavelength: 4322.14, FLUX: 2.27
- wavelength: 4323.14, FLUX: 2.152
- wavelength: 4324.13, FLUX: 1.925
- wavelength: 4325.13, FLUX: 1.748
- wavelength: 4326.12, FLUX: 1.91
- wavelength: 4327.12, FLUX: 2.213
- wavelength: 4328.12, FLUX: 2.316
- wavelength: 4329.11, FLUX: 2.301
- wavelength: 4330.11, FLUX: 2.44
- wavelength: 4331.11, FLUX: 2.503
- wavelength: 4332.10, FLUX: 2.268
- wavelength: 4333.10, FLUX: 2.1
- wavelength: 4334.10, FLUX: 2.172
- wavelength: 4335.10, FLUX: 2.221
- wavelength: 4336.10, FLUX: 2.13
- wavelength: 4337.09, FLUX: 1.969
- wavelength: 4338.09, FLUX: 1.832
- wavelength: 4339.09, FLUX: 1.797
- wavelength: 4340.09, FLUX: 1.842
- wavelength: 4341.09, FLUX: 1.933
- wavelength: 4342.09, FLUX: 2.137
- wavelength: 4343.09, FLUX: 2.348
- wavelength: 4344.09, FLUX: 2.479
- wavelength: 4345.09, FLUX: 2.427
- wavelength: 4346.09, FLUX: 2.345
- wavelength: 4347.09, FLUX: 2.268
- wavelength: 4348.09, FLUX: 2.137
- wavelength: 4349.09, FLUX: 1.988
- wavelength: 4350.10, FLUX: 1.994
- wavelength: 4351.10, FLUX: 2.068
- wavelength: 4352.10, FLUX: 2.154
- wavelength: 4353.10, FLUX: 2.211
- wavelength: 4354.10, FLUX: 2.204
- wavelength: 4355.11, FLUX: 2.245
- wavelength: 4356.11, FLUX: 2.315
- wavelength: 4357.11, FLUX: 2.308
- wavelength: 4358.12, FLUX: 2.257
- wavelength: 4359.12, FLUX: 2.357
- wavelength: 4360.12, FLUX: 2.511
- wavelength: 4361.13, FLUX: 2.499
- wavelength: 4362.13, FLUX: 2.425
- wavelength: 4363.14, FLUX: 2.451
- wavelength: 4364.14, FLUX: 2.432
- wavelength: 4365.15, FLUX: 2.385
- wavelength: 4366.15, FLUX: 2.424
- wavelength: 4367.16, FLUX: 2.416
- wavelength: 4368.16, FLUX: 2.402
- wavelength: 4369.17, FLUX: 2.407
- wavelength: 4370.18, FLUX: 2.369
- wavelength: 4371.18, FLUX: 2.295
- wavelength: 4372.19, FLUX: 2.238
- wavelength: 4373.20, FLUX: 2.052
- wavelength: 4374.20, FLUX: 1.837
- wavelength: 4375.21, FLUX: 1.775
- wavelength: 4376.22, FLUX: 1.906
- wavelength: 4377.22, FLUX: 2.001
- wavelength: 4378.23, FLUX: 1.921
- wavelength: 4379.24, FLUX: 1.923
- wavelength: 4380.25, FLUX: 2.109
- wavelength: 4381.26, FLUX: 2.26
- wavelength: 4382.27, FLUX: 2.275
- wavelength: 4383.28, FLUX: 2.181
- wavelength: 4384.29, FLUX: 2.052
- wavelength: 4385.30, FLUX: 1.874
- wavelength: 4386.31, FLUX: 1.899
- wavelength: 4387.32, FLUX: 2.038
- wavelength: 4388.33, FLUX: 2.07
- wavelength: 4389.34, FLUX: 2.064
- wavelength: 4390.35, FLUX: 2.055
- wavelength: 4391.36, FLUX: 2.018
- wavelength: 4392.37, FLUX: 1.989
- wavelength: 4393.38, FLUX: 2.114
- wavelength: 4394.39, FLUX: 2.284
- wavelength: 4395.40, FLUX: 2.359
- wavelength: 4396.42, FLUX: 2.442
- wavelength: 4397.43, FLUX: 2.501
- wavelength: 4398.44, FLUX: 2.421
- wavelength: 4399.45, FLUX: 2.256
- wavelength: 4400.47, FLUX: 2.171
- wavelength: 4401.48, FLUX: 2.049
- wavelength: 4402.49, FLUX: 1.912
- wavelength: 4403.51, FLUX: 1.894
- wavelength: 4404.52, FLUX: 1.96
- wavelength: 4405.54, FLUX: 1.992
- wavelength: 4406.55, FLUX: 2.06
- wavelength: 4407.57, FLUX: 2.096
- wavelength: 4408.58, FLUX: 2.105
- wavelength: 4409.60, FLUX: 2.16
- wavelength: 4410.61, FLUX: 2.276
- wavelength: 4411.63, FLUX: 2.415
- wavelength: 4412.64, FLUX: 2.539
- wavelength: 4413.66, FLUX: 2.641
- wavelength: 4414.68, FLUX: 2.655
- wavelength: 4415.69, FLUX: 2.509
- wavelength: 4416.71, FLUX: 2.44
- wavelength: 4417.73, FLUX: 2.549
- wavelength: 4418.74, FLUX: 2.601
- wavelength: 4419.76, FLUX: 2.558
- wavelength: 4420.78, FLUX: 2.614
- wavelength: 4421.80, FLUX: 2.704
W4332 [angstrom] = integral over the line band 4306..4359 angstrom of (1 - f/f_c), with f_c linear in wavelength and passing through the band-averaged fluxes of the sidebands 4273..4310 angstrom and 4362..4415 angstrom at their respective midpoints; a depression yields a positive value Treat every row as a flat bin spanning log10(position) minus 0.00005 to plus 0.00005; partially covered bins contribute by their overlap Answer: -4.2 angstrom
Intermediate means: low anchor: 1.74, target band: 2.08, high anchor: 2.18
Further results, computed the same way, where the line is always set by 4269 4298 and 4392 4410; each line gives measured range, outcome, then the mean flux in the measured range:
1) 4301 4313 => 2.5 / 1.49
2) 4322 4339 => -1.6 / 2.13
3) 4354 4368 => -2.3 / 2.38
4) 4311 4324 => -1.6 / 2.14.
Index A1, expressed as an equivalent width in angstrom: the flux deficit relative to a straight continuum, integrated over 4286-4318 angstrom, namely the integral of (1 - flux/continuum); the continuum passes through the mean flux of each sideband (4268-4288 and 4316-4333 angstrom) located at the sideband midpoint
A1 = 5.3 angstrom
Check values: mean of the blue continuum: 1.83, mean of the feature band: 1.71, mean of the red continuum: 2.25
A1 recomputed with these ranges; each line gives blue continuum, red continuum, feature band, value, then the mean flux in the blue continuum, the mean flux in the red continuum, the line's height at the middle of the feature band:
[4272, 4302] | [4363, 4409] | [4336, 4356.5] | -1.2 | 1.82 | 2.14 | 2.01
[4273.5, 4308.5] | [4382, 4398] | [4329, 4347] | -2.3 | 1.75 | 2.14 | 1.94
